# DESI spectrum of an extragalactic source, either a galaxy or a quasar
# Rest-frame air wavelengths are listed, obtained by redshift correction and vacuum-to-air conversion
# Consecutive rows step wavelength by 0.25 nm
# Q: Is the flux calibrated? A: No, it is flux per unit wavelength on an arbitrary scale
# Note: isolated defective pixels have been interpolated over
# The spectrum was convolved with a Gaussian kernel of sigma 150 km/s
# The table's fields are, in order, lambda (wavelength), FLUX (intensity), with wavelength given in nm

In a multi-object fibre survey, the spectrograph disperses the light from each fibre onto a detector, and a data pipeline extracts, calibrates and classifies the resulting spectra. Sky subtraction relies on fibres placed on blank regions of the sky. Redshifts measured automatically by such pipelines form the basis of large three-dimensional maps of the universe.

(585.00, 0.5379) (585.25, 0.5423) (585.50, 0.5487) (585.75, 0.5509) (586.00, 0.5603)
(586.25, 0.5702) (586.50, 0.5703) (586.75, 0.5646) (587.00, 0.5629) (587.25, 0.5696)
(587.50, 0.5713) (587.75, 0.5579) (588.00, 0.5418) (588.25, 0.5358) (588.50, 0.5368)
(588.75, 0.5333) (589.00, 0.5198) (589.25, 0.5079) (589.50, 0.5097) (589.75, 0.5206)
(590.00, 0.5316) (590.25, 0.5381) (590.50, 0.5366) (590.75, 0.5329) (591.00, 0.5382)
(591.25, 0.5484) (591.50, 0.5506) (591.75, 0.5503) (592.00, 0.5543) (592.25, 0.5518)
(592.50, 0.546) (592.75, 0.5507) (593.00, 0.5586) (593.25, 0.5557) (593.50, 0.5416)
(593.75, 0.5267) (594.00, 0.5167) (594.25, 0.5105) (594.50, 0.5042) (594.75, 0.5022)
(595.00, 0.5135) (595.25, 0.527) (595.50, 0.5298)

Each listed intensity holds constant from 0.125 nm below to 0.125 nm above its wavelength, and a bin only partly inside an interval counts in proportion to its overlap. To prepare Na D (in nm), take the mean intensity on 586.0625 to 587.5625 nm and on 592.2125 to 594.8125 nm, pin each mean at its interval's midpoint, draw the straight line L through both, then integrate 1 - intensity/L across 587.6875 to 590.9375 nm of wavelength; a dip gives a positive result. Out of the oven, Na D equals 0.14 nm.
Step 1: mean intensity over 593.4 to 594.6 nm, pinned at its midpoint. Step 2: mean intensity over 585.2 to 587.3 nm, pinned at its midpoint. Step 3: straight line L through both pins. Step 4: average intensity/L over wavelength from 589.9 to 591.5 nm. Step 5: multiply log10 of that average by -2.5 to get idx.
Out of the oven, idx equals 0.00 mag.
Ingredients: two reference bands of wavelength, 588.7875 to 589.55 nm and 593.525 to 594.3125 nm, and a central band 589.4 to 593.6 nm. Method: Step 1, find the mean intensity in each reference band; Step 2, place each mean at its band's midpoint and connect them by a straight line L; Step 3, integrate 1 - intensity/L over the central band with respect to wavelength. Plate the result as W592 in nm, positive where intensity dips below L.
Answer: -0.19 nm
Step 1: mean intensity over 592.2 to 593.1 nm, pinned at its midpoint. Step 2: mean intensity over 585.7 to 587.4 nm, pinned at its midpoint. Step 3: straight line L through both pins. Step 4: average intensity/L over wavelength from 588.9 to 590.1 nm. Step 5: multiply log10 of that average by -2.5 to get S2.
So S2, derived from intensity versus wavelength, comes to 0.08 mag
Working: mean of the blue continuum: 0.565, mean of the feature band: 0.518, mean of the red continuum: 0.552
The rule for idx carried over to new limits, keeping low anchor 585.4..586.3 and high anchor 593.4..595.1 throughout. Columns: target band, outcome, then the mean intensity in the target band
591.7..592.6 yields -0.049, 0.551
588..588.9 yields 0.017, 0.536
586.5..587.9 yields -0.029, 0.565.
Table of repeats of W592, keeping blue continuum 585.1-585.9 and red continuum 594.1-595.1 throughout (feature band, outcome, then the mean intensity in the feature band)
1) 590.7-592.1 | -0.07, 0.546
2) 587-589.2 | -0.04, 0.545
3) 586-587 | -0.04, 0.567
